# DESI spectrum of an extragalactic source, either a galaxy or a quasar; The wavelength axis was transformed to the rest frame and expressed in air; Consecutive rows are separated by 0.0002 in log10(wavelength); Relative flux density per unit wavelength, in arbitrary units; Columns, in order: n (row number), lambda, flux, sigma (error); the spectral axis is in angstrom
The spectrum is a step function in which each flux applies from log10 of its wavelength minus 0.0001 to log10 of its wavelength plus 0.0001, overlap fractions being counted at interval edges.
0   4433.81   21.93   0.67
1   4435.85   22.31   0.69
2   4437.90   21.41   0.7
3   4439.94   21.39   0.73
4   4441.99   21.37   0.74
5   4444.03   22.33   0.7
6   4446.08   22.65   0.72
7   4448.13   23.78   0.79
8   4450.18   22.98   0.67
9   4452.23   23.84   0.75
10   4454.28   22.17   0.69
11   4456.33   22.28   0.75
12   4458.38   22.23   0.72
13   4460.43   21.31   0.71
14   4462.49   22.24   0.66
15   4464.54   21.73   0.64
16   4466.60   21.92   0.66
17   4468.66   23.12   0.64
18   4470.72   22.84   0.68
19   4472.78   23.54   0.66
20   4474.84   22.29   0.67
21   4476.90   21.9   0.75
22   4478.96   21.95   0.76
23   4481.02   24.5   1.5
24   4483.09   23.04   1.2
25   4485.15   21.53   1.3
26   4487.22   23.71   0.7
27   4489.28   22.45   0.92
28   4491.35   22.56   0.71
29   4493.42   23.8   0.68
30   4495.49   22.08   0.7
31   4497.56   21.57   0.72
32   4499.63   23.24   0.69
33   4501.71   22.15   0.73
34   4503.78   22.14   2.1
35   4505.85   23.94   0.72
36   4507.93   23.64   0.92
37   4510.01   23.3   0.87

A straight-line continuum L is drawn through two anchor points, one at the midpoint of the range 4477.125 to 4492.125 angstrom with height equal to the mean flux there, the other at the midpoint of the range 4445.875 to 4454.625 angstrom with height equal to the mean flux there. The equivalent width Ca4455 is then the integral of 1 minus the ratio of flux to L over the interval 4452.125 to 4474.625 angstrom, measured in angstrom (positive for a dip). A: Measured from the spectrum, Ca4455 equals 0.6 angstrom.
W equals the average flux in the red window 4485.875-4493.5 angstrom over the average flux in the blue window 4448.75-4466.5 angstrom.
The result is 1.03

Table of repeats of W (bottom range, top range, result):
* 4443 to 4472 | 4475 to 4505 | 1.00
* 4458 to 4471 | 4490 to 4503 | 1.02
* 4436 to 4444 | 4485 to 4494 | 1.06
